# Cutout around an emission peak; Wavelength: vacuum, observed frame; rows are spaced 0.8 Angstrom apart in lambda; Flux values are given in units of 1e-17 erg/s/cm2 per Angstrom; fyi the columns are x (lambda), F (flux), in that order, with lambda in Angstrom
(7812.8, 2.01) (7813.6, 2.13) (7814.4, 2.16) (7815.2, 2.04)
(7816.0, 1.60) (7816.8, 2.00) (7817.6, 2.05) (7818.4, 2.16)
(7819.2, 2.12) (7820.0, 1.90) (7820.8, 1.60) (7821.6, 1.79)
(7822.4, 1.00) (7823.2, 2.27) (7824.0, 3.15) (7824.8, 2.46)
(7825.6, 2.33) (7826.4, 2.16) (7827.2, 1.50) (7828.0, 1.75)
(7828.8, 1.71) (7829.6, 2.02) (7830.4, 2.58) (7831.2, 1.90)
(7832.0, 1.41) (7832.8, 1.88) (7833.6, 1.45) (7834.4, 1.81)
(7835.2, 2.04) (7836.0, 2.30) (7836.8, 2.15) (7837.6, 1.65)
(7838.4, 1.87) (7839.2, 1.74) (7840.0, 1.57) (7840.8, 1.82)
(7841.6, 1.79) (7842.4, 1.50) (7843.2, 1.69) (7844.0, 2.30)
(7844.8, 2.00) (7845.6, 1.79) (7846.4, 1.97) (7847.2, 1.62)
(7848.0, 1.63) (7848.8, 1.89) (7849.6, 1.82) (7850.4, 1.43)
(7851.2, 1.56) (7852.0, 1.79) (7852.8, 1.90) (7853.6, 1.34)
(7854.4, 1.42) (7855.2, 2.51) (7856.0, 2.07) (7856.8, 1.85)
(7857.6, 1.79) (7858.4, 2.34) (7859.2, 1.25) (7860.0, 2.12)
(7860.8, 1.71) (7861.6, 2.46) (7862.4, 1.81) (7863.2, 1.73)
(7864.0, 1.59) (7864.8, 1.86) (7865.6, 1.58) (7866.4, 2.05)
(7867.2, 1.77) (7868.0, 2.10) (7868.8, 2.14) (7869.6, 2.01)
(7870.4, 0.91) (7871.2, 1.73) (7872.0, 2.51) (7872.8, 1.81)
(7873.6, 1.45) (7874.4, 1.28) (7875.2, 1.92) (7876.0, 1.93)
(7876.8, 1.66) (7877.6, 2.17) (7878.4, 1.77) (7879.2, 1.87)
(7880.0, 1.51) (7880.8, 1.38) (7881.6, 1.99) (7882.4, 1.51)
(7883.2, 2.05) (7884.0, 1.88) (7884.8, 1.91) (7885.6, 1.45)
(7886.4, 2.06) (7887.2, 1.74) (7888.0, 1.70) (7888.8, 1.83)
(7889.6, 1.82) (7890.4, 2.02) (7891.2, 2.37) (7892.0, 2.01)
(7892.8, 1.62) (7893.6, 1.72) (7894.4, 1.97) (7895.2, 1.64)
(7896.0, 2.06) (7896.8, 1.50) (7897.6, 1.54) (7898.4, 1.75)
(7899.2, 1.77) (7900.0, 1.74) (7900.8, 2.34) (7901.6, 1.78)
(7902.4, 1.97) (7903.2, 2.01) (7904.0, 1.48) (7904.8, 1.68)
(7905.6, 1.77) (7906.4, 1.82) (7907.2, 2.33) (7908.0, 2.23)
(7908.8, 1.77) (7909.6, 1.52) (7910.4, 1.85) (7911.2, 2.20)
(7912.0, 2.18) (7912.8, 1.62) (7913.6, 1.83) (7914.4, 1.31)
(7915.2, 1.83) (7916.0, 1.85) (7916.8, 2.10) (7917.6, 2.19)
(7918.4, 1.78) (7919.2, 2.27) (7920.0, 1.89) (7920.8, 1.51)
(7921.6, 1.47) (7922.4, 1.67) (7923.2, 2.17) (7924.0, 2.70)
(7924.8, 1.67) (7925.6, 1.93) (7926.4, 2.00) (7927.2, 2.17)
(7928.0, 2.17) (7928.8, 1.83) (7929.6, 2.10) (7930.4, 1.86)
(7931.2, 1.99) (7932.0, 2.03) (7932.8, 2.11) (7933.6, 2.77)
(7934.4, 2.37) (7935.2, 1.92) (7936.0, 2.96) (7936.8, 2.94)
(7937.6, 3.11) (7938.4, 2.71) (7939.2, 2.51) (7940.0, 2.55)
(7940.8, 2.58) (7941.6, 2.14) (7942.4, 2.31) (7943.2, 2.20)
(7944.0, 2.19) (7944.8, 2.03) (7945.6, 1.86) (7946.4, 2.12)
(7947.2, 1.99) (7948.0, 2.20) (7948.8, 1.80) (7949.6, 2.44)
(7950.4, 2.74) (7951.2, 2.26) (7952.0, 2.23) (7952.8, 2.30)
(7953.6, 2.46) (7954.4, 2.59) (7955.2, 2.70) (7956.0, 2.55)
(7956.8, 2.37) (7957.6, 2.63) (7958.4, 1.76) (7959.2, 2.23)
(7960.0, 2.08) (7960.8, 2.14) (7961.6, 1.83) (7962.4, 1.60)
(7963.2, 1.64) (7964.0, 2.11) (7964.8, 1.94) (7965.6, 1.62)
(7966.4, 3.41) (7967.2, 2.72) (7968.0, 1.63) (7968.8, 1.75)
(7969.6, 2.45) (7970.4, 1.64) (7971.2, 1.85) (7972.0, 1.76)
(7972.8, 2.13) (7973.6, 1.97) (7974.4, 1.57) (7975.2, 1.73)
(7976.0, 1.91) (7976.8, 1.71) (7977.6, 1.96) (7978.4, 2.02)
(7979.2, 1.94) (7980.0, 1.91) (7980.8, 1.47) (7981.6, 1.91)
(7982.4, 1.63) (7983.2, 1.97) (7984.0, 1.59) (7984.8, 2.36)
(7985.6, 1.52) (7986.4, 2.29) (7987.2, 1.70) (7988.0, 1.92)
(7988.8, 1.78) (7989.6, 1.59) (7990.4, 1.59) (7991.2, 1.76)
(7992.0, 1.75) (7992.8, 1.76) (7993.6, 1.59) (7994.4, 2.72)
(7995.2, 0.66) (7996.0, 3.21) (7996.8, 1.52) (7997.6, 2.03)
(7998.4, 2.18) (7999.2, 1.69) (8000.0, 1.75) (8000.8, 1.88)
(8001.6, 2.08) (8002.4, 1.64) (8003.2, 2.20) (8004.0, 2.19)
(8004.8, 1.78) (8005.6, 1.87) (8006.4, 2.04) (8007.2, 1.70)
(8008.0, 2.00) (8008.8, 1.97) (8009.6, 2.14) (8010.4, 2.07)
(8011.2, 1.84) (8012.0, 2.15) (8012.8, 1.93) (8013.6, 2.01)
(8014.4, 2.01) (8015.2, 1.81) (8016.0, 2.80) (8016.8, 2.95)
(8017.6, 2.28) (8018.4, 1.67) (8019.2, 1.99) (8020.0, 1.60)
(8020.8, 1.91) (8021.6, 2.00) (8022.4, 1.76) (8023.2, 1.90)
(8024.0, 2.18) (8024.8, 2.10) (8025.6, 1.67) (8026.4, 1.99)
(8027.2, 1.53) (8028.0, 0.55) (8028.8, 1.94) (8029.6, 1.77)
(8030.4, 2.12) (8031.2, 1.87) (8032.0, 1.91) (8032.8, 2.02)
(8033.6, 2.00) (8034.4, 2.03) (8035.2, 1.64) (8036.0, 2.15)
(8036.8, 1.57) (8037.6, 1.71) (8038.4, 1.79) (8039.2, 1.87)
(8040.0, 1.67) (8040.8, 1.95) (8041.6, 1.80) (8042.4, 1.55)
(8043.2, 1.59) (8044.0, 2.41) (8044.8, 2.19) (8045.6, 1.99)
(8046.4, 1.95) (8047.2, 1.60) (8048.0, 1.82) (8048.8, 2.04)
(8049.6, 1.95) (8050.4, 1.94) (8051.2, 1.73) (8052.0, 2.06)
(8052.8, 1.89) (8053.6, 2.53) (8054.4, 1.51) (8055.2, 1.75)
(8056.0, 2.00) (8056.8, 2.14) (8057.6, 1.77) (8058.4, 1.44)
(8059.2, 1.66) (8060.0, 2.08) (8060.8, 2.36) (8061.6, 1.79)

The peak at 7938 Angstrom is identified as [S II]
